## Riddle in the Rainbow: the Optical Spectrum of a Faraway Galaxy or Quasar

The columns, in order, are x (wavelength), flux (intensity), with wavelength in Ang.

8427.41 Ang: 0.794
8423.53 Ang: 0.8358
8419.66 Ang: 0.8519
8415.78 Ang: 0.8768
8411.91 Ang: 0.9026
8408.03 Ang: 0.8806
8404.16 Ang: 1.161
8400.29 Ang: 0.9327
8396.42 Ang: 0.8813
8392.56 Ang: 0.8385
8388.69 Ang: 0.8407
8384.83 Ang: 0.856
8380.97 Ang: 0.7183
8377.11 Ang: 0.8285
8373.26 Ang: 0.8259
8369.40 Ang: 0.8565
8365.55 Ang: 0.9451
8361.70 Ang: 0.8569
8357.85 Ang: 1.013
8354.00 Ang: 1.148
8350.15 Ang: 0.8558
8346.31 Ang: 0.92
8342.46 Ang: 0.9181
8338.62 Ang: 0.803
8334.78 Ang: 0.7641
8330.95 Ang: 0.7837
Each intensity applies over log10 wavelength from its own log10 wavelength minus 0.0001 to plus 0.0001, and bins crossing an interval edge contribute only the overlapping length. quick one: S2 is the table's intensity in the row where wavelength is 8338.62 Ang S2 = 0.803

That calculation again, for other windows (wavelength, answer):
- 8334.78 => 0.7641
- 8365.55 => 0.9451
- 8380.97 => 0.7183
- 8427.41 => 0.794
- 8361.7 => 0.8569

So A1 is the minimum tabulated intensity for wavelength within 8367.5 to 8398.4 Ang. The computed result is 0.7183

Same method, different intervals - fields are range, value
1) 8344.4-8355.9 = 0.8558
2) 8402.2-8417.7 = 0.8768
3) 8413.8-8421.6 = 0.8519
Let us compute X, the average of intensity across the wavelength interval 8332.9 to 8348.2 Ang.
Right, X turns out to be 0.851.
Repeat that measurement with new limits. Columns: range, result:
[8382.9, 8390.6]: 0.849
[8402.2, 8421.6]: 0.935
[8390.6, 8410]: 0.938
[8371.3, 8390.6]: 0.814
